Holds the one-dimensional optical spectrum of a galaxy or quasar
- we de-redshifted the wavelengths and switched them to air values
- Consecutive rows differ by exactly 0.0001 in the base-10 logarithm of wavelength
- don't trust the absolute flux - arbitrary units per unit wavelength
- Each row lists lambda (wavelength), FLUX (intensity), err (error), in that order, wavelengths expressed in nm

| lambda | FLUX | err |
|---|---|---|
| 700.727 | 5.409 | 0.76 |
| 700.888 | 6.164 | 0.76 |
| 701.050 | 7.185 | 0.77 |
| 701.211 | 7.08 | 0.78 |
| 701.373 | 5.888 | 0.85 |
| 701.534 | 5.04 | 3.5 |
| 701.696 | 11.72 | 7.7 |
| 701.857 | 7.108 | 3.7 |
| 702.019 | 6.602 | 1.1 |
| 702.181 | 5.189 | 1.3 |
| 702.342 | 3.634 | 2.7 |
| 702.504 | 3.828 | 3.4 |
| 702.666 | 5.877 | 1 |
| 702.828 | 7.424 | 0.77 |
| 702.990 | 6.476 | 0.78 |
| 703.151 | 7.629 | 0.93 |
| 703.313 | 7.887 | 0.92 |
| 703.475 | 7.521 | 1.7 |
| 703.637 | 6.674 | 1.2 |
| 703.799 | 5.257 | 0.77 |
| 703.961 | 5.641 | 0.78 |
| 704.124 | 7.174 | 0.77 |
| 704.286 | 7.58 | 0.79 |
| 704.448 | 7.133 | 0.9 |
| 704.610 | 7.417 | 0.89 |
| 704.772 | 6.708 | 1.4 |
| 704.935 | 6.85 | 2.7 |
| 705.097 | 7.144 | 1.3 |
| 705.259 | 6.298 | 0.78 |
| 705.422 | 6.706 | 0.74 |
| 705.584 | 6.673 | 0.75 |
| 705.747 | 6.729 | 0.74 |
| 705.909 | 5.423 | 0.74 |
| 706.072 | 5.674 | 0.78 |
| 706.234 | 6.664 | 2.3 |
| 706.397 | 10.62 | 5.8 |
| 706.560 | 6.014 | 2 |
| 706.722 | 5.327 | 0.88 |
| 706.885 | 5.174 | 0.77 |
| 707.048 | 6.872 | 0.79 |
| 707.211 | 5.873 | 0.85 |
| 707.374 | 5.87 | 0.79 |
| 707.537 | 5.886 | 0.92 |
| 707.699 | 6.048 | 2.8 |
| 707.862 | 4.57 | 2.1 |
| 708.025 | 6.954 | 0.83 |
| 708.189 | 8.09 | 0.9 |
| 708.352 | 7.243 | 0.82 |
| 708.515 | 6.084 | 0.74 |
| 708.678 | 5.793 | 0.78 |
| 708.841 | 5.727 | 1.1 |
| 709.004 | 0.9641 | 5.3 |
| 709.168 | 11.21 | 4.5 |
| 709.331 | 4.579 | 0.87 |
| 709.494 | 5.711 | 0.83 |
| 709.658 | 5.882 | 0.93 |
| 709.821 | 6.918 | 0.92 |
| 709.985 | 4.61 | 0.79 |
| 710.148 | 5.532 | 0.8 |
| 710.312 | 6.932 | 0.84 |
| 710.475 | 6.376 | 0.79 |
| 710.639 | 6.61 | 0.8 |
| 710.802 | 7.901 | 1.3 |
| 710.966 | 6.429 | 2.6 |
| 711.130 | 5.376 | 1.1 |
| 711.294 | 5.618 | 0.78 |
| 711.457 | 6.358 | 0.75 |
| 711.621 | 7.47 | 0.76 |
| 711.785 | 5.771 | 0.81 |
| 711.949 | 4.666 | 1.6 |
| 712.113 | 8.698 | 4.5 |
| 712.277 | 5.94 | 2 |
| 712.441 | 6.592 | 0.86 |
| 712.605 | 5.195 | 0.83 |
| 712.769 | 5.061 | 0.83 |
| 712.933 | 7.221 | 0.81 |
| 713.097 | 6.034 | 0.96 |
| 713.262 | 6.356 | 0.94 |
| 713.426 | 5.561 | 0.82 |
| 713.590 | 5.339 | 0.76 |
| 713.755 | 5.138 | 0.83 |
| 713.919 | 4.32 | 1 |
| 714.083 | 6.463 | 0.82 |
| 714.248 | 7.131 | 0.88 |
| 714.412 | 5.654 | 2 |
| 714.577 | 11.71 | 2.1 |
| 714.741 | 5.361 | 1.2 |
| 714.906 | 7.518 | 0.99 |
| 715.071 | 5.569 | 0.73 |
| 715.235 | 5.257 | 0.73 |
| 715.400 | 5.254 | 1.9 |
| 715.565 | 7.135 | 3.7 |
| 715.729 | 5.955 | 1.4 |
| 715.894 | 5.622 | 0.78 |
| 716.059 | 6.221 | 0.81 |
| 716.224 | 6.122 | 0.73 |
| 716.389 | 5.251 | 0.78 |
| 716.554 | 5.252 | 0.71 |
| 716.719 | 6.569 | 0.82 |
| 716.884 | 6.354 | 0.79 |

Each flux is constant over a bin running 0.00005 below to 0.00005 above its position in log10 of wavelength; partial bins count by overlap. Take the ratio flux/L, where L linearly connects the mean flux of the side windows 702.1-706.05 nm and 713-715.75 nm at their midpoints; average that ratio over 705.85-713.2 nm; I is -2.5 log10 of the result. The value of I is 0.02 mag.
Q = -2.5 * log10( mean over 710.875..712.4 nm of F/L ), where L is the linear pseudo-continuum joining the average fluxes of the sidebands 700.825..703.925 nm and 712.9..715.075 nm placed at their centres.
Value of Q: 0.025 mag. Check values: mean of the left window 6.53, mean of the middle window 6.28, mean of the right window 6.39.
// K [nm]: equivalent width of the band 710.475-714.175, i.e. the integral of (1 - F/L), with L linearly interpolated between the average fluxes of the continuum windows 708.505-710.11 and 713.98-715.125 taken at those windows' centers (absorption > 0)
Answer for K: 0.202 nm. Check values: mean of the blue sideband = 5.73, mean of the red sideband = 7.04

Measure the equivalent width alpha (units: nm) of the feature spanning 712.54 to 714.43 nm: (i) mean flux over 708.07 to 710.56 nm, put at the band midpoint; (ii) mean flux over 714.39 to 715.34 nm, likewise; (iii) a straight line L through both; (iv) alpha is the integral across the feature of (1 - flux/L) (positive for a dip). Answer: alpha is 0.252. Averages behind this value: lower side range 6.12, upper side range 6.88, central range 5.8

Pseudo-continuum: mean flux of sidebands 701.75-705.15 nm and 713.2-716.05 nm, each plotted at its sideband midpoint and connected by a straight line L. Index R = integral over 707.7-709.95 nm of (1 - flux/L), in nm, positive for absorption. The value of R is 0.10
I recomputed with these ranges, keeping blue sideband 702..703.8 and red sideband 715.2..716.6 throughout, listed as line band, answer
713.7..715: -0.14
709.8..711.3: -0.05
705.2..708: -0.03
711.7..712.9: -0.02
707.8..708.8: -0.07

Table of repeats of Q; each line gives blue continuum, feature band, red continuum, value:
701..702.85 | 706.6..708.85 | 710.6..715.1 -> 0.04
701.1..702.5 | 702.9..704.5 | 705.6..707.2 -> -0.08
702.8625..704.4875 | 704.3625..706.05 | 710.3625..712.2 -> 0.02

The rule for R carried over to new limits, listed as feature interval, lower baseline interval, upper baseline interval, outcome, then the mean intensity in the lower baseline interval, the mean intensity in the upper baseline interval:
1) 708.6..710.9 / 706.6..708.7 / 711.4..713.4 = 0.05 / 6.15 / 6.26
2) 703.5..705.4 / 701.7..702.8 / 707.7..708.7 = -0.19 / 5.91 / 6.46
